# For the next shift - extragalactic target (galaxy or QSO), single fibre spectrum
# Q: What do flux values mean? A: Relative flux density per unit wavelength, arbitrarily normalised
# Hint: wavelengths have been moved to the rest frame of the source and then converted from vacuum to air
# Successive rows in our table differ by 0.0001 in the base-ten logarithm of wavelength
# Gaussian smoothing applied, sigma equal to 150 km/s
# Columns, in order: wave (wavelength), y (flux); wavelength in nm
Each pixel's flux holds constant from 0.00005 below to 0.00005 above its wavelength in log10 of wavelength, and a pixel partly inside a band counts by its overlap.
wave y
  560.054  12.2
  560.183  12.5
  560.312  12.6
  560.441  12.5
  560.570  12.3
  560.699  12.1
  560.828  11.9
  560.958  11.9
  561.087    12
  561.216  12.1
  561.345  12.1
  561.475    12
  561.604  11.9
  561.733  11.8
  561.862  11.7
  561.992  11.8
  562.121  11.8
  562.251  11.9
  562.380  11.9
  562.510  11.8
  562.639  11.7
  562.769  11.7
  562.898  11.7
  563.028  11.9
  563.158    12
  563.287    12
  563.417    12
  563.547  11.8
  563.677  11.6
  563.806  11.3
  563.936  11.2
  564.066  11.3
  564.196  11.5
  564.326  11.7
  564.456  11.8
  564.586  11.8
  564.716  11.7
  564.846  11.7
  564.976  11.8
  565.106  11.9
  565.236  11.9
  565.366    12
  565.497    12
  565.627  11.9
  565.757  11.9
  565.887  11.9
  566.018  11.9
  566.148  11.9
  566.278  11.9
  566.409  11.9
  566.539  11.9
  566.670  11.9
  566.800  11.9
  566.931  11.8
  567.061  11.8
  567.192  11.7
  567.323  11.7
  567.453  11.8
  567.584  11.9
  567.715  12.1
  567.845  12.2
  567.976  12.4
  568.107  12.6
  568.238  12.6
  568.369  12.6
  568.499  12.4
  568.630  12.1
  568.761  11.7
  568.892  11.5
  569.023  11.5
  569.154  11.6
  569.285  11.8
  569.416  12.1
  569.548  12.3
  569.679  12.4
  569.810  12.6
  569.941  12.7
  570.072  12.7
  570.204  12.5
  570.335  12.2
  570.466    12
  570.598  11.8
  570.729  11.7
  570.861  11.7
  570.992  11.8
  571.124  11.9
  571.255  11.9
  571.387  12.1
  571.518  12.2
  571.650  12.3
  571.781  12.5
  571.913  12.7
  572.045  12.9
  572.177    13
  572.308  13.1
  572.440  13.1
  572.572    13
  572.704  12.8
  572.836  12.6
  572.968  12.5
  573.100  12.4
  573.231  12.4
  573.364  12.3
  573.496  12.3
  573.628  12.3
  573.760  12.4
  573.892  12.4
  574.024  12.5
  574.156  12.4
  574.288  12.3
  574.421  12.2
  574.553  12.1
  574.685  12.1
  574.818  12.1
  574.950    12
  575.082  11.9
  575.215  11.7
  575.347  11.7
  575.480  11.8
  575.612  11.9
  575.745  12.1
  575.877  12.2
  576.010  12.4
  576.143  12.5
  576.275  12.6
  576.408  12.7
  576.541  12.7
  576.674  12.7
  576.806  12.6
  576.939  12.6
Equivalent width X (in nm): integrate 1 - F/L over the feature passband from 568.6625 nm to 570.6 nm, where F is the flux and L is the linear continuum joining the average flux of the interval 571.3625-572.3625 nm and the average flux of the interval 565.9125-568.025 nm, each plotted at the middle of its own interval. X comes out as 0.03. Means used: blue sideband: 11.9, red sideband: 12.6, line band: 12.1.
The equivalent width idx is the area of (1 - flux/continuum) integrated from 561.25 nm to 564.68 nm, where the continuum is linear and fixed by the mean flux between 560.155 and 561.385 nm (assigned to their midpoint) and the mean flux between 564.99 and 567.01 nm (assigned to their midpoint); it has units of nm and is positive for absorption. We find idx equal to 0.09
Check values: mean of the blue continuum 12.2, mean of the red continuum 11.9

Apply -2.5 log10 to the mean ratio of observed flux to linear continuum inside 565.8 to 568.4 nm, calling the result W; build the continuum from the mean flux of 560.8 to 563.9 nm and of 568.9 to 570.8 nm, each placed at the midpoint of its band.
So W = 0.00 mag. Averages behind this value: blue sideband 11.8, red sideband 12.1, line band 12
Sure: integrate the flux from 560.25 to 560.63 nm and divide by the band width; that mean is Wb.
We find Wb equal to 12.5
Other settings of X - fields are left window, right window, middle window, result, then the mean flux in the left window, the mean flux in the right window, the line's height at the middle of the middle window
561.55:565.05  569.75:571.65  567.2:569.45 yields 0.00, 11.7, 12.1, 12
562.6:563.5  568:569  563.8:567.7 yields 0.08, 11.9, 12.2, 12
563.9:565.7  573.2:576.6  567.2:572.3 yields -0.09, 11.7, 12.2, 12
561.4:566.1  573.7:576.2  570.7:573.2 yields -0.08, 11.8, 12.1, 12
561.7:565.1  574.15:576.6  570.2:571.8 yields 0.00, 11.7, 12.2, 12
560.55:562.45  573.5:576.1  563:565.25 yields 0.05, 11.9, 12.1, 12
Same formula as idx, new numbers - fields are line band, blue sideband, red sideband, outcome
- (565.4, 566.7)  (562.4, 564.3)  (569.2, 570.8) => 0.00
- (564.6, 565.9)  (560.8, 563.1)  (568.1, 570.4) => 0.02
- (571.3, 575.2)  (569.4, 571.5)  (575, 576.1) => -0.12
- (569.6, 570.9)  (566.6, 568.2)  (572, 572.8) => 0.03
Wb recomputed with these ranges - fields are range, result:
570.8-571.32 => 11.8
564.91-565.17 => 11.9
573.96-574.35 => 12.4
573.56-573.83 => 12.4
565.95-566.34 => 11.9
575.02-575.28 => 11.8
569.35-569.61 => 12.2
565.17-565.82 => 11.9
